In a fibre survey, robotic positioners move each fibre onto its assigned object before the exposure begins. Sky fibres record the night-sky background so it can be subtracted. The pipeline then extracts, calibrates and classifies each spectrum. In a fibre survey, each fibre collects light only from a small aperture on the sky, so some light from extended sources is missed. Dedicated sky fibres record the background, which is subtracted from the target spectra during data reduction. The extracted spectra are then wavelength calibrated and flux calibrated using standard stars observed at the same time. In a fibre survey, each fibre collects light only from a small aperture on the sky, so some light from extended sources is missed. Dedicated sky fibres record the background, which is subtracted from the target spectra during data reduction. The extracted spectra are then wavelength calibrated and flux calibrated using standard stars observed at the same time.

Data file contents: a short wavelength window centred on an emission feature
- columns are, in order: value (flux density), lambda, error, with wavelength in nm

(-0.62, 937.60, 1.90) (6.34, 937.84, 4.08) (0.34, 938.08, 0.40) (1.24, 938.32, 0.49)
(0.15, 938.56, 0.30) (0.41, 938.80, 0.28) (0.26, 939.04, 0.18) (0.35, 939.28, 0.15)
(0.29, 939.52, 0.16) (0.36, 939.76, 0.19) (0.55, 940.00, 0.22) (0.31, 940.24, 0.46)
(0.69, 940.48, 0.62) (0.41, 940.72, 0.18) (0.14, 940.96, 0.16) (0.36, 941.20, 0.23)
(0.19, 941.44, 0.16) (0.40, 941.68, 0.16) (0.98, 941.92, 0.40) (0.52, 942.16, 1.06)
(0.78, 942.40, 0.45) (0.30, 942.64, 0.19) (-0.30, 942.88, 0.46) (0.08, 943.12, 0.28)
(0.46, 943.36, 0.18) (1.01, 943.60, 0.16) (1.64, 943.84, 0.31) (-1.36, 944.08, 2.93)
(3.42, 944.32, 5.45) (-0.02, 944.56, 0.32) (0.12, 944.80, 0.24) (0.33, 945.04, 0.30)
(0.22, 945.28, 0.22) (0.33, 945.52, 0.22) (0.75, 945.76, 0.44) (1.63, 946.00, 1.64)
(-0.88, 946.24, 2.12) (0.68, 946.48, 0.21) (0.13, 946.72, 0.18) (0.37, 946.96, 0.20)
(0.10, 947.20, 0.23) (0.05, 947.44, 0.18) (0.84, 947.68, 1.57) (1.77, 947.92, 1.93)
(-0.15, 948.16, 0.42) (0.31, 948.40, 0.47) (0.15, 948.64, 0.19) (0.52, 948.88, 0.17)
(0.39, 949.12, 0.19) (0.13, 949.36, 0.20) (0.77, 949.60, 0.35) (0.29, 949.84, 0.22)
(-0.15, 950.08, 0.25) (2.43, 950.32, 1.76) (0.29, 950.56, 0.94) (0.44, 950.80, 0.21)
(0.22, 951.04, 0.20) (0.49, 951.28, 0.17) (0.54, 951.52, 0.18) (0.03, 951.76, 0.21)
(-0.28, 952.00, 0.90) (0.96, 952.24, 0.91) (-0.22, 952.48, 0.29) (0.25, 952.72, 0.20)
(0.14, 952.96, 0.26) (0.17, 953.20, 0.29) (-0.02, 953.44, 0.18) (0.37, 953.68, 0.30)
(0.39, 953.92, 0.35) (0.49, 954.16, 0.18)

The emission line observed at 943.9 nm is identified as Hgamma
